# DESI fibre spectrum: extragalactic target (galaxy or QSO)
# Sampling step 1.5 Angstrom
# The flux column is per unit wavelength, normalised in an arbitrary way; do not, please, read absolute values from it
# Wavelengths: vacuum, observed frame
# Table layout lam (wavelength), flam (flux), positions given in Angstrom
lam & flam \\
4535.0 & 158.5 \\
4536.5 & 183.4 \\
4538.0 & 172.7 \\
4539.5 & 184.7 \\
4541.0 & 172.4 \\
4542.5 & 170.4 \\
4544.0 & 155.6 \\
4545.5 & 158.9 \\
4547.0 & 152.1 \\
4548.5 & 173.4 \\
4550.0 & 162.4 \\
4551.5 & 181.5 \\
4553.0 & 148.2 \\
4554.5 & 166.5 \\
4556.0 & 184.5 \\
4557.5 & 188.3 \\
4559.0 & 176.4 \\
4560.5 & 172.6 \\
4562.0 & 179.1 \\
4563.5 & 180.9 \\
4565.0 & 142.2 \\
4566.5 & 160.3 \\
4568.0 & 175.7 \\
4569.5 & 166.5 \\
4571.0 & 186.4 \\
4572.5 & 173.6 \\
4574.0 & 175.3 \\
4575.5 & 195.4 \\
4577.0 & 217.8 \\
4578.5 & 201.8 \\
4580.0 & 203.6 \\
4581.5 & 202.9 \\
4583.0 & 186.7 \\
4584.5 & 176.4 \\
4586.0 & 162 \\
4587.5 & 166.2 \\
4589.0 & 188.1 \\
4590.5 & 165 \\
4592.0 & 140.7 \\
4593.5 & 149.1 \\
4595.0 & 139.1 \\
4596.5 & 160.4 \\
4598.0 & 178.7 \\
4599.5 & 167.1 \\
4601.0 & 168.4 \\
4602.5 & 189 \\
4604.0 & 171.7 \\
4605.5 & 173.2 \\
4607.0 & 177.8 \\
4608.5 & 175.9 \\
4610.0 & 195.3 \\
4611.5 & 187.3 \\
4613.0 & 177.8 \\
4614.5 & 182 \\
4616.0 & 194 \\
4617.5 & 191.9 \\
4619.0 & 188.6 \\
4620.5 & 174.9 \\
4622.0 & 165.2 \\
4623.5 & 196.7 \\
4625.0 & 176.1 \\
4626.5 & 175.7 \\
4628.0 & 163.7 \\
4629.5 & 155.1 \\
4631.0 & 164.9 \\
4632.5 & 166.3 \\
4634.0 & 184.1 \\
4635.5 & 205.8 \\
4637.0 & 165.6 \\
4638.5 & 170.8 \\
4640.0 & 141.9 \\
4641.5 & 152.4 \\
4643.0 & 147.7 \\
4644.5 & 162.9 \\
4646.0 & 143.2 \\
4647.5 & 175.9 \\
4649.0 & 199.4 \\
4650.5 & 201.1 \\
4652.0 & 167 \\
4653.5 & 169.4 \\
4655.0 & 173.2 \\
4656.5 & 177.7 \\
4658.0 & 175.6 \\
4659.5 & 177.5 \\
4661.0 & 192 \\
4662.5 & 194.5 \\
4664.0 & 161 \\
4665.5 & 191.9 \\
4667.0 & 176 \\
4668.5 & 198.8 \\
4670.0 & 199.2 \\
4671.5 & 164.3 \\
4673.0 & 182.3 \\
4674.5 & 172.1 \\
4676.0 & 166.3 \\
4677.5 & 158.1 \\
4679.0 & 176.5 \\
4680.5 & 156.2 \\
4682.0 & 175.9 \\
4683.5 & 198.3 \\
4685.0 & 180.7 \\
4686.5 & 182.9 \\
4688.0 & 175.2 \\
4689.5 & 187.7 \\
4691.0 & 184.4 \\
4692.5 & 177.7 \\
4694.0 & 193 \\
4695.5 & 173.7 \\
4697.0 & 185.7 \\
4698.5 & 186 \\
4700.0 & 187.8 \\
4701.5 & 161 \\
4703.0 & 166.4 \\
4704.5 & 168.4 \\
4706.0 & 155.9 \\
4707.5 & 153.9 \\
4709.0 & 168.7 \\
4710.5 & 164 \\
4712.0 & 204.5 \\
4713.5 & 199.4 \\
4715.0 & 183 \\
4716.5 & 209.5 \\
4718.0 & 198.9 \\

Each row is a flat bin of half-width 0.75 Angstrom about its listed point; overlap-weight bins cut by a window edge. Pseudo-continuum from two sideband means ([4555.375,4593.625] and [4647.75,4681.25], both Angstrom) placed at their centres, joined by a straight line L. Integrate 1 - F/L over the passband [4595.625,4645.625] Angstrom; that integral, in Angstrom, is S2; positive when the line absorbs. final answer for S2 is 1.2 Angstrom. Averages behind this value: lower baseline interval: 178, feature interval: 174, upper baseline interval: 179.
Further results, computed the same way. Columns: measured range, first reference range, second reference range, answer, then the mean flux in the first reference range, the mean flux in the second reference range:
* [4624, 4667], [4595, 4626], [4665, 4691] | 1.4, 179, 179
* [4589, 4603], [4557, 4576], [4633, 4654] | 0.8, 174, 170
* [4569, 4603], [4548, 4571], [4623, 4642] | -1.1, 171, 171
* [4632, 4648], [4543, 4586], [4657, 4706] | 1.2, 176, 179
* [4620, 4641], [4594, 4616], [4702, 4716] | 0.4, 175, 174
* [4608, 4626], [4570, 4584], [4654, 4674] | 0.4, 193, 182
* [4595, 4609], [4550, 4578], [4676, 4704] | 0.4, 176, 178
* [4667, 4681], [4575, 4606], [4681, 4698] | 0.5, 176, 183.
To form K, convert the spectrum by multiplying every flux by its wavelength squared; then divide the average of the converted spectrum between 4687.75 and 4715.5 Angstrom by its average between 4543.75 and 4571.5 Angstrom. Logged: 1.12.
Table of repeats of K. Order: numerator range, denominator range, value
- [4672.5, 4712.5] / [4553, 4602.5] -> 1.06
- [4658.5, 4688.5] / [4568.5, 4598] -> 1.05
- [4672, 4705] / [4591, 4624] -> 1.05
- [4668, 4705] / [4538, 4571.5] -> 1.11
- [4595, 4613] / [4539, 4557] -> 1.07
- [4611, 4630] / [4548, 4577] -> 1.06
